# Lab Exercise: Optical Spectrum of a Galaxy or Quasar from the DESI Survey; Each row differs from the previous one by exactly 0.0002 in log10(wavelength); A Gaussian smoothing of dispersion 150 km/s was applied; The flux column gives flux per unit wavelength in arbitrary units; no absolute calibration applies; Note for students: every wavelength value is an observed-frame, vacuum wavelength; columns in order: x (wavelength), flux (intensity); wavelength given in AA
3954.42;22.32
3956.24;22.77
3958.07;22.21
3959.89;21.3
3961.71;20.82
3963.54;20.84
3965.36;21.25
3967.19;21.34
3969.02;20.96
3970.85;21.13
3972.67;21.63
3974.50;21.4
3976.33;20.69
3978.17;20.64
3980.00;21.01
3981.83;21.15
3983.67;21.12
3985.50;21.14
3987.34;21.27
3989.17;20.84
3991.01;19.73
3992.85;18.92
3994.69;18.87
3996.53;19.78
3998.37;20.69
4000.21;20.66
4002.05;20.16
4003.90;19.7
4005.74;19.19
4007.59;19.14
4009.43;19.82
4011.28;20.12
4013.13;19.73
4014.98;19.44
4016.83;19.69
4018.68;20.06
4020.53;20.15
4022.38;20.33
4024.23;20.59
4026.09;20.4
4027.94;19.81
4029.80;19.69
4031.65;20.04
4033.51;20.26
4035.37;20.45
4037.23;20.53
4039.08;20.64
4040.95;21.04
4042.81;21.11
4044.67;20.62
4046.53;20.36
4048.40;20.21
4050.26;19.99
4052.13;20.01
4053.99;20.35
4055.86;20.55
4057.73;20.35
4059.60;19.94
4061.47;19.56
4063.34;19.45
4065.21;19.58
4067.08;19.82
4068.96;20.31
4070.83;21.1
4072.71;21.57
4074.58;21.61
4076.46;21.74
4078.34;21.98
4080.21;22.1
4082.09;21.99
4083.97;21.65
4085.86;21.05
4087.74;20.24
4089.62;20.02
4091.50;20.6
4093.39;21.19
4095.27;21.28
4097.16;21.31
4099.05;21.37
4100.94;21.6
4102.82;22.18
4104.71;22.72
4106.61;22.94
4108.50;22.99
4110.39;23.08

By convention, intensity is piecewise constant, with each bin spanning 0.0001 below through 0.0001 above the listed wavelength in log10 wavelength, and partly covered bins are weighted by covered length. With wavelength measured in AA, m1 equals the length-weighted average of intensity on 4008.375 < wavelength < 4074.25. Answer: 20.2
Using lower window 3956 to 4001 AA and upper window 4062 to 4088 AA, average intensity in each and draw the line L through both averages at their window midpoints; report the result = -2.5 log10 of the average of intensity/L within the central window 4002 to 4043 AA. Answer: 0.046 mag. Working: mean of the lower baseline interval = 20.9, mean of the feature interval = 20.1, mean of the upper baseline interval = 21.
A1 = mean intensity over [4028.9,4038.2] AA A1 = 20.2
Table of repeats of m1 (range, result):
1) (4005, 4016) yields 19.6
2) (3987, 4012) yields 19.9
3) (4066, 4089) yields 21.2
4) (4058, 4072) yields 20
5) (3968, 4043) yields 20.3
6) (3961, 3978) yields 21.1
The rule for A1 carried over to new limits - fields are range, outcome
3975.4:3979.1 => 20.6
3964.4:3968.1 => 21.3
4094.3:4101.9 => 21.4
